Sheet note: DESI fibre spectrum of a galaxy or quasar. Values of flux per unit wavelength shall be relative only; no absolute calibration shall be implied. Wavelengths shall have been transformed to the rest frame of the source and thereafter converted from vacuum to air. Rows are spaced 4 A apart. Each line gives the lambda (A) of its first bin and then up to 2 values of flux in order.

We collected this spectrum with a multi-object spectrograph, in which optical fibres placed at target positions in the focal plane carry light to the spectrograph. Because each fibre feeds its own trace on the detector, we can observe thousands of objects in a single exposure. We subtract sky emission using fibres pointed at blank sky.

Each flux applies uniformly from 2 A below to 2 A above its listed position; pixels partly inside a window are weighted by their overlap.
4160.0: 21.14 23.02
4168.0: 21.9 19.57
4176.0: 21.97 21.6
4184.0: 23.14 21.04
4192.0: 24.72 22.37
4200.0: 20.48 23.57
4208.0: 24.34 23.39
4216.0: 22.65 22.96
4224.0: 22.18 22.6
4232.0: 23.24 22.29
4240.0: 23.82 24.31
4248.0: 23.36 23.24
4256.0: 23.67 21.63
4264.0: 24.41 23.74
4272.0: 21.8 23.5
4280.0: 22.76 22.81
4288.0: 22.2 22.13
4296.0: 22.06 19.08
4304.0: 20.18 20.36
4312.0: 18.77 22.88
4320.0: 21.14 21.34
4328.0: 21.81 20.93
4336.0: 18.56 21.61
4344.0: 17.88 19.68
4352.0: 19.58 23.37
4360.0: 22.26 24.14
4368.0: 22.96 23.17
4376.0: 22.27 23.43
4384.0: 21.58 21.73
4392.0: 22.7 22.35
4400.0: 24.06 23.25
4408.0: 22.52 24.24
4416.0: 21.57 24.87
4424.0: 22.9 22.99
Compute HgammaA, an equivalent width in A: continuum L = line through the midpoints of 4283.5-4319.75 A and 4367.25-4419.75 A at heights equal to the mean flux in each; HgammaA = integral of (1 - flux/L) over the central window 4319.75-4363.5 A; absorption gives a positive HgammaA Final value 2.0 A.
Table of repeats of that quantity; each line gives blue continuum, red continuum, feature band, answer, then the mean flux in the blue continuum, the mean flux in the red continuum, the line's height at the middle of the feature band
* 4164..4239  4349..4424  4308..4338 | 2.5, 22.5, 22.7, 22.7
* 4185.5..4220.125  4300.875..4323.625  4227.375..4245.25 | -0.9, 22.8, 20.6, 22.2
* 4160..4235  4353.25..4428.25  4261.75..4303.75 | 0.6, 22.4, 22.9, 22.7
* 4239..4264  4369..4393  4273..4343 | 5.3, 23.4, 22.5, 23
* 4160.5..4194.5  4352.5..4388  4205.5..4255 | -2.1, 22.1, 22.7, 22.2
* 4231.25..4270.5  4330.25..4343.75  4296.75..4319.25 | 0.8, 23.4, 20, 21.2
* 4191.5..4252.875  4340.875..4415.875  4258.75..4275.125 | -0.1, 23.1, 22.3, 22.8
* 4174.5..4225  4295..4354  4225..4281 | -3.8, 22.7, 20.4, 21.7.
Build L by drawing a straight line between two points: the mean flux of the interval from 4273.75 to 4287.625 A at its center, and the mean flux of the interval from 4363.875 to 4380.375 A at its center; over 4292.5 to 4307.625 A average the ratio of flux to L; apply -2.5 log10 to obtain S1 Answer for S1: 0.117 mag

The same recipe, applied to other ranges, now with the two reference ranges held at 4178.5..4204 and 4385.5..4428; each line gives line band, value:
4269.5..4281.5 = -0.01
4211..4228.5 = -0.01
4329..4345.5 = 0.15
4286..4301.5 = 0.06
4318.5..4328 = 0.07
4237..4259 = -0.05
